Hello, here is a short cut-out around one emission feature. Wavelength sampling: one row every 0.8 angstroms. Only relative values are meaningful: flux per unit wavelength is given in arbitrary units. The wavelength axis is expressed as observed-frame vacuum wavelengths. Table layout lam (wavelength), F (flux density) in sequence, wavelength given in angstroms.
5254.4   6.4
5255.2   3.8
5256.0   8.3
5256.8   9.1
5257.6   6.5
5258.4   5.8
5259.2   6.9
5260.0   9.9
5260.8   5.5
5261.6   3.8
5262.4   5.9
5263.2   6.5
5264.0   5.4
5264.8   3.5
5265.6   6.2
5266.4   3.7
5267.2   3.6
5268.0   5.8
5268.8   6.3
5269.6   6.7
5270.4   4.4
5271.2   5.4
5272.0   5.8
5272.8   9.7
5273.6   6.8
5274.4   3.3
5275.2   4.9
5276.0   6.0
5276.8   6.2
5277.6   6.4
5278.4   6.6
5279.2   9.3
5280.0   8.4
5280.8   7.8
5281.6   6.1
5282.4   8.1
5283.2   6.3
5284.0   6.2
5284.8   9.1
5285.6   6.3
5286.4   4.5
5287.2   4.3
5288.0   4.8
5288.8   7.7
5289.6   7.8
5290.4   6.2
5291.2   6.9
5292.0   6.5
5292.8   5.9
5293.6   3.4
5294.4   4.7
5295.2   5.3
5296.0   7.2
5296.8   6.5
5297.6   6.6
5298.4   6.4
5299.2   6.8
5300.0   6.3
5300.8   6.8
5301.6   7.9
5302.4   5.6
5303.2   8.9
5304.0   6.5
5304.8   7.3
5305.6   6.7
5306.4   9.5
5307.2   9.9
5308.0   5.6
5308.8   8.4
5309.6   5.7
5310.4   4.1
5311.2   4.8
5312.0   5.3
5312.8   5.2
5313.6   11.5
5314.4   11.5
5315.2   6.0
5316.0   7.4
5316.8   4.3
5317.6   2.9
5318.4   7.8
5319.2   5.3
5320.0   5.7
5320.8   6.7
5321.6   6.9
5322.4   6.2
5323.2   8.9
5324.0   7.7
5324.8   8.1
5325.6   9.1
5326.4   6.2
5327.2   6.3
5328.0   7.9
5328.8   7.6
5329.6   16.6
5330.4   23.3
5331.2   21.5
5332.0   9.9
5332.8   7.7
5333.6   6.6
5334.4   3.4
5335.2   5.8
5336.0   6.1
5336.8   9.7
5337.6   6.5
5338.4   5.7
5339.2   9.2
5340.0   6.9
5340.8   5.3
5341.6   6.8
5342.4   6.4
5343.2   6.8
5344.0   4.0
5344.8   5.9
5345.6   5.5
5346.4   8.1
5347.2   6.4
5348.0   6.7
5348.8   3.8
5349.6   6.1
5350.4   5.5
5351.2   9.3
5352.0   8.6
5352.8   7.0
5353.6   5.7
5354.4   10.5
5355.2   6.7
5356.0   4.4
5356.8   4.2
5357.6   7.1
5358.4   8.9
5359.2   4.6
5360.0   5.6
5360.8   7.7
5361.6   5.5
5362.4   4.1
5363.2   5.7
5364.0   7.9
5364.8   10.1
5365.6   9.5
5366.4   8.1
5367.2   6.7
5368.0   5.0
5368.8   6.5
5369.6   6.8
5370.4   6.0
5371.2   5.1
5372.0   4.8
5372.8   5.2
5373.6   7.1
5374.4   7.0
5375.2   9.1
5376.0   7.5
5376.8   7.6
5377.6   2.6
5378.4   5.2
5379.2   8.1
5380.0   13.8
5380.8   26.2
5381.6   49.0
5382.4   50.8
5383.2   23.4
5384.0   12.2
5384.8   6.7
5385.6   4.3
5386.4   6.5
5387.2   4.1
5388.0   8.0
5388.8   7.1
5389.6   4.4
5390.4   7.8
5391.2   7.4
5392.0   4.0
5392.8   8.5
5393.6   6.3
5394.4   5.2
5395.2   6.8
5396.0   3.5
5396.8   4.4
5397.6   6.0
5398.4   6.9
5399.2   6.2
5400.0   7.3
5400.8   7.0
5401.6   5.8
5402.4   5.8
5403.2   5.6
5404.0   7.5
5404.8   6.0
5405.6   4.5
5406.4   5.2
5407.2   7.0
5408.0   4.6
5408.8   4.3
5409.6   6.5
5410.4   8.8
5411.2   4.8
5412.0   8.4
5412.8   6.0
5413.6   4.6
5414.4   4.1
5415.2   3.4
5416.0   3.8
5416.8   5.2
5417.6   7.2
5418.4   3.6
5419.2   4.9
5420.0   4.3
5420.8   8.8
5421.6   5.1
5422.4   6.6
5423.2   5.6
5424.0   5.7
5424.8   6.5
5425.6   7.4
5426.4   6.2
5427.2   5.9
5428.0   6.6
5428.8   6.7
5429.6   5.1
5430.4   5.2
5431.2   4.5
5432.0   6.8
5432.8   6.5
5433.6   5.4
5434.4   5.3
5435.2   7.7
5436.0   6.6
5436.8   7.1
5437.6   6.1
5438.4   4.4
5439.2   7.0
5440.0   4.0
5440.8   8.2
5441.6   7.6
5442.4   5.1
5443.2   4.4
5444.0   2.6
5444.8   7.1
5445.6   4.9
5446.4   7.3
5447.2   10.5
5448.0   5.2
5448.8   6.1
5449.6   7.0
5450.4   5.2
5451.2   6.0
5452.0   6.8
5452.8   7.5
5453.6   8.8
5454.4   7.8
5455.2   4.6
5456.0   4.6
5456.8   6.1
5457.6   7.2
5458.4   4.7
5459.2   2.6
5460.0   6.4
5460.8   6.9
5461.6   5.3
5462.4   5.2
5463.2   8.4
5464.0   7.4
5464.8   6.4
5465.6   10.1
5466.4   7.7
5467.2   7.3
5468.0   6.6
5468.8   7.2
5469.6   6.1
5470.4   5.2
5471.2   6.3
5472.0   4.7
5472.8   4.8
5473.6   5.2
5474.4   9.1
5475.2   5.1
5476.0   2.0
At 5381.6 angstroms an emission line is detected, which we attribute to [O III]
